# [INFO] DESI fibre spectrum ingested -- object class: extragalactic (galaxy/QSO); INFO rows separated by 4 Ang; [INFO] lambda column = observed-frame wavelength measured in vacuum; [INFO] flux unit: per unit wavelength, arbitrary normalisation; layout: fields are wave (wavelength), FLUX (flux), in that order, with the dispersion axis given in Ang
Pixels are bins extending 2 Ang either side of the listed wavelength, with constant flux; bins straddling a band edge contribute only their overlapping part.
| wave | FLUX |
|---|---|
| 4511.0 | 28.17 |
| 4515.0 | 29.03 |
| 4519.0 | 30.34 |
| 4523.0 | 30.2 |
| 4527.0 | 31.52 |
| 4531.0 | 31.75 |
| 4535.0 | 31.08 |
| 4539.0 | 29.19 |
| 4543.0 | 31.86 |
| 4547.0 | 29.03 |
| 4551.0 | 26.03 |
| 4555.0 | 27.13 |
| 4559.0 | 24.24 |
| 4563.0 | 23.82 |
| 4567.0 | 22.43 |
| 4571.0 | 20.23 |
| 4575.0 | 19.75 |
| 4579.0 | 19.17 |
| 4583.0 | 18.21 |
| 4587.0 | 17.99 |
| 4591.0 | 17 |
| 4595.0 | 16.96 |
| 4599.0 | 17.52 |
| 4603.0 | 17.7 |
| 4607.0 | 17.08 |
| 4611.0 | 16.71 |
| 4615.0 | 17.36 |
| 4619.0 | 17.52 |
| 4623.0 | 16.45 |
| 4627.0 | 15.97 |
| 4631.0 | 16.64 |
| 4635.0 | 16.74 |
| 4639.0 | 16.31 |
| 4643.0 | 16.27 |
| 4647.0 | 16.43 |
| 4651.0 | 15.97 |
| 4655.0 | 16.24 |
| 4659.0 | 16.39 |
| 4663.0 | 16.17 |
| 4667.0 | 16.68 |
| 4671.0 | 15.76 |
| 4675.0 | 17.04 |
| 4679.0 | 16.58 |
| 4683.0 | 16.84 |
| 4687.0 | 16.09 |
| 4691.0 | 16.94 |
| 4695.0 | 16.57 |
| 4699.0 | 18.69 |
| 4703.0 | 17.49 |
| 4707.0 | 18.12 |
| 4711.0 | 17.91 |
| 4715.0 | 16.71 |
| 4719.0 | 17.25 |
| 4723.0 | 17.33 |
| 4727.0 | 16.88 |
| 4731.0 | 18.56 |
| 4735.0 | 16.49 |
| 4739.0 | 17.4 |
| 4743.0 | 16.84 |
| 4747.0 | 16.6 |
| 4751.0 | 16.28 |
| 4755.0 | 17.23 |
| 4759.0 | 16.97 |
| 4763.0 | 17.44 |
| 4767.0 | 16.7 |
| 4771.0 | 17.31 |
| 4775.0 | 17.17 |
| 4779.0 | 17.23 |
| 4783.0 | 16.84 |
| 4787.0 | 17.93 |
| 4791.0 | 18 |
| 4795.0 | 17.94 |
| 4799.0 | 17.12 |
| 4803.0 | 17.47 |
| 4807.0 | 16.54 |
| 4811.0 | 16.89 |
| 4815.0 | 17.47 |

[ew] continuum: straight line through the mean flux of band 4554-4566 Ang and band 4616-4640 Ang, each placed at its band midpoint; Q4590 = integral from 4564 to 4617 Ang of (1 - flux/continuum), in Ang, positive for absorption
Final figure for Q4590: 6.6 Ang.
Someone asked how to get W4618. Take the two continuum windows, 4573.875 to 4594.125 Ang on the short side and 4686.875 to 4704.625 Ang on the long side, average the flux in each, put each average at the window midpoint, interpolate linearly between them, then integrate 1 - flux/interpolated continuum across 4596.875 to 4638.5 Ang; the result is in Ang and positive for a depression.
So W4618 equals 2.39 Ang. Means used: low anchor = 18.3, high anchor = 17.3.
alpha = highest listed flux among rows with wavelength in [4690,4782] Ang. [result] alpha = 18.69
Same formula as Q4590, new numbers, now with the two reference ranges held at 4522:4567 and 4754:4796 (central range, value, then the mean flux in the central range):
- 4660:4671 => 3.1 Ang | 16.3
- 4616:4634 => 5.8 Ang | 16.7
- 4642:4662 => 6.0 Ang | 16.3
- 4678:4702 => 4.9 Ang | 17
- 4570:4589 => 5.5 Ang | 19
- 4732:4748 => 1.7 Ang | 17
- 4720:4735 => 1.7 Ang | 17.4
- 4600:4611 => 3.5 Ang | 17.3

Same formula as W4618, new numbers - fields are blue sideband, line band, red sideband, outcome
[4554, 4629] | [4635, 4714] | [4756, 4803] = 6.5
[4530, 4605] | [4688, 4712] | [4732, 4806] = 2.1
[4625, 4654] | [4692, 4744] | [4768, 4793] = -1.5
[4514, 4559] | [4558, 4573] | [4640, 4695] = 2.3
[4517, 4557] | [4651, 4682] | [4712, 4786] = 7.9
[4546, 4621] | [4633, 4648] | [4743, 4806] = 2.2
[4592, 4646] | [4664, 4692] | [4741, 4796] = 0.7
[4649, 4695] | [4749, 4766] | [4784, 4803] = 0.3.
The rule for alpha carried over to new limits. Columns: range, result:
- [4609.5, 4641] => 17.52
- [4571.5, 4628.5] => 19.75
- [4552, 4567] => 27.13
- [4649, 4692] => 17.04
